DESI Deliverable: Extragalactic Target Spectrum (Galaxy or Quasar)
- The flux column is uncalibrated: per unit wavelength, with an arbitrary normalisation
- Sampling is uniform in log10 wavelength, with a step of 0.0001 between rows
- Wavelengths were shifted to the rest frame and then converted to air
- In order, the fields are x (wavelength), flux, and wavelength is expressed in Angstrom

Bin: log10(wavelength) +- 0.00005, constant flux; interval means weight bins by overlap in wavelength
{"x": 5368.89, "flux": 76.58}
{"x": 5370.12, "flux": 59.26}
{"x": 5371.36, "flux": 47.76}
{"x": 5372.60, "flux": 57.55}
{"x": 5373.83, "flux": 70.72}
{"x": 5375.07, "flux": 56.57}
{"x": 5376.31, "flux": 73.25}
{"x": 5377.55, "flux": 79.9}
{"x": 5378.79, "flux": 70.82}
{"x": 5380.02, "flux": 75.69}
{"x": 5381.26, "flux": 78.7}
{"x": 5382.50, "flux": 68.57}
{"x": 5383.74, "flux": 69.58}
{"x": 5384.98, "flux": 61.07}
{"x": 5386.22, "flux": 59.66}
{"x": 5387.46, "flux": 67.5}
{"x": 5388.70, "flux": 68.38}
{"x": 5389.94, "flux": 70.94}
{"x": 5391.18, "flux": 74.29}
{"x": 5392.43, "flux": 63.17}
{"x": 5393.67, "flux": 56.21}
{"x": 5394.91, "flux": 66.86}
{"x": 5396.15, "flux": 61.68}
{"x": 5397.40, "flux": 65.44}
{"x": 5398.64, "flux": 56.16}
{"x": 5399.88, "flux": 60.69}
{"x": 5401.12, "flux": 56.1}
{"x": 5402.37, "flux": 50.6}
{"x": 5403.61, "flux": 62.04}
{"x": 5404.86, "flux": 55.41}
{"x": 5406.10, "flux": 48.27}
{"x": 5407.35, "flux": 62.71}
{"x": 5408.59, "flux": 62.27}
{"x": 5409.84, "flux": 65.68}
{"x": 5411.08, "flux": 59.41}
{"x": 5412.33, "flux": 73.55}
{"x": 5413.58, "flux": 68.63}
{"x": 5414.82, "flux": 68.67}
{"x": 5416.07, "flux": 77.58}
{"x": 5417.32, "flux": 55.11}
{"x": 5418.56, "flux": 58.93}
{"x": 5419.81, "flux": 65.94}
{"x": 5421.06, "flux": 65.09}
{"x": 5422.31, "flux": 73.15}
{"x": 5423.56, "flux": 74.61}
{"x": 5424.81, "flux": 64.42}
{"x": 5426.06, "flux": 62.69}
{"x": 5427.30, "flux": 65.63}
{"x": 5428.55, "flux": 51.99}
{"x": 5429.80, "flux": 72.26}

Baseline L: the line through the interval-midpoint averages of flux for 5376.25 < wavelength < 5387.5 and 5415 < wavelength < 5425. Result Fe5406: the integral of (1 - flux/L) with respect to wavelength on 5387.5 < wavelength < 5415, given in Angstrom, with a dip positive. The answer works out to 2.4 Angstrom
